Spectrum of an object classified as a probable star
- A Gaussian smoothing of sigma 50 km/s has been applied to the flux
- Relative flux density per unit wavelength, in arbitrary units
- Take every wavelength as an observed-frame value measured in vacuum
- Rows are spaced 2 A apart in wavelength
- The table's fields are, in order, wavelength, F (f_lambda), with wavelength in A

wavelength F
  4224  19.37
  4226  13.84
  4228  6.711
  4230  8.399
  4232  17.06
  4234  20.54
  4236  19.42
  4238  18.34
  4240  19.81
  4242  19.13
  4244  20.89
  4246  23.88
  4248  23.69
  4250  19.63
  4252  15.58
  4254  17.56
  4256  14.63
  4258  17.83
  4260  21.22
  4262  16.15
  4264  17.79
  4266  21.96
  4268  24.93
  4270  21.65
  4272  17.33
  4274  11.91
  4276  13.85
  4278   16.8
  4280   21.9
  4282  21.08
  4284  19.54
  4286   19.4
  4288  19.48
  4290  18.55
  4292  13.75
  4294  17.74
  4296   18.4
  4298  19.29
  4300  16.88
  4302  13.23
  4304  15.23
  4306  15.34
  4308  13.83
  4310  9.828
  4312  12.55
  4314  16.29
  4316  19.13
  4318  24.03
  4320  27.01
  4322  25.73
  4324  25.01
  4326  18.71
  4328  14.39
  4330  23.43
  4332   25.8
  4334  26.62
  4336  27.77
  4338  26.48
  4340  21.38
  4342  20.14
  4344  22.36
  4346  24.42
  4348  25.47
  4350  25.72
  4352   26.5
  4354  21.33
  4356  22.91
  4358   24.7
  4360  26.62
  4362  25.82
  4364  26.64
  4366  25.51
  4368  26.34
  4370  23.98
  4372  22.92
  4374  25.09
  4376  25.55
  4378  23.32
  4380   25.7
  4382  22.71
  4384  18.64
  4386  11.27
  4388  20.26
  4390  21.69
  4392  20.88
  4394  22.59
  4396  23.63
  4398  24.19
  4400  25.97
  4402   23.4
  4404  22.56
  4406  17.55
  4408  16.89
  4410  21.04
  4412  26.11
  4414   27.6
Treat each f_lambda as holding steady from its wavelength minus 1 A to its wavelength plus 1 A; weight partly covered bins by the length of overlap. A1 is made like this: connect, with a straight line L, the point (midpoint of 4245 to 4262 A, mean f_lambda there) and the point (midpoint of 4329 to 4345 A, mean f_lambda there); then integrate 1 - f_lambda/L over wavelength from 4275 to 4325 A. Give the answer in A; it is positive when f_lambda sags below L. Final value 8.7 A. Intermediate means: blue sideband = 19.1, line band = 18.2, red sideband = 24.2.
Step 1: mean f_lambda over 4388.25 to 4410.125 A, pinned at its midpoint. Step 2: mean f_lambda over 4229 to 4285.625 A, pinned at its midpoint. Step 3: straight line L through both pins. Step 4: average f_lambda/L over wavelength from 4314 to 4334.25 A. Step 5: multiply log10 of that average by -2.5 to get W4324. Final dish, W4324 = -0.12 mag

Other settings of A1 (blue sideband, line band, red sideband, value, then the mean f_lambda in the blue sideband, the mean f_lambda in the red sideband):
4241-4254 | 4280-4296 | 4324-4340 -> 2.2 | 20.2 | 23.3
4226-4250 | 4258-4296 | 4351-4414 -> 1.3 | 17.9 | 23.1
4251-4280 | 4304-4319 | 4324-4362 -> 3.9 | 17.9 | 23.7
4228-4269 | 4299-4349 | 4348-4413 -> 1.9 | 18.6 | 23.1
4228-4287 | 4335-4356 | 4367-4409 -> -3.2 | 18.5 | 22.1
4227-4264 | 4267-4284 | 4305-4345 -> 0.2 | 17.8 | 20.8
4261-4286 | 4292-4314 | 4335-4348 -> 6.0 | 18.8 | 23.9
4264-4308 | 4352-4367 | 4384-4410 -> -3.8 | 17.9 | 20.8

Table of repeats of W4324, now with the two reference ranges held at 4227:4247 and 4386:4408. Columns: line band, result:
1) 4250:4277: 0.01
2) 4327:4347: -0.17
